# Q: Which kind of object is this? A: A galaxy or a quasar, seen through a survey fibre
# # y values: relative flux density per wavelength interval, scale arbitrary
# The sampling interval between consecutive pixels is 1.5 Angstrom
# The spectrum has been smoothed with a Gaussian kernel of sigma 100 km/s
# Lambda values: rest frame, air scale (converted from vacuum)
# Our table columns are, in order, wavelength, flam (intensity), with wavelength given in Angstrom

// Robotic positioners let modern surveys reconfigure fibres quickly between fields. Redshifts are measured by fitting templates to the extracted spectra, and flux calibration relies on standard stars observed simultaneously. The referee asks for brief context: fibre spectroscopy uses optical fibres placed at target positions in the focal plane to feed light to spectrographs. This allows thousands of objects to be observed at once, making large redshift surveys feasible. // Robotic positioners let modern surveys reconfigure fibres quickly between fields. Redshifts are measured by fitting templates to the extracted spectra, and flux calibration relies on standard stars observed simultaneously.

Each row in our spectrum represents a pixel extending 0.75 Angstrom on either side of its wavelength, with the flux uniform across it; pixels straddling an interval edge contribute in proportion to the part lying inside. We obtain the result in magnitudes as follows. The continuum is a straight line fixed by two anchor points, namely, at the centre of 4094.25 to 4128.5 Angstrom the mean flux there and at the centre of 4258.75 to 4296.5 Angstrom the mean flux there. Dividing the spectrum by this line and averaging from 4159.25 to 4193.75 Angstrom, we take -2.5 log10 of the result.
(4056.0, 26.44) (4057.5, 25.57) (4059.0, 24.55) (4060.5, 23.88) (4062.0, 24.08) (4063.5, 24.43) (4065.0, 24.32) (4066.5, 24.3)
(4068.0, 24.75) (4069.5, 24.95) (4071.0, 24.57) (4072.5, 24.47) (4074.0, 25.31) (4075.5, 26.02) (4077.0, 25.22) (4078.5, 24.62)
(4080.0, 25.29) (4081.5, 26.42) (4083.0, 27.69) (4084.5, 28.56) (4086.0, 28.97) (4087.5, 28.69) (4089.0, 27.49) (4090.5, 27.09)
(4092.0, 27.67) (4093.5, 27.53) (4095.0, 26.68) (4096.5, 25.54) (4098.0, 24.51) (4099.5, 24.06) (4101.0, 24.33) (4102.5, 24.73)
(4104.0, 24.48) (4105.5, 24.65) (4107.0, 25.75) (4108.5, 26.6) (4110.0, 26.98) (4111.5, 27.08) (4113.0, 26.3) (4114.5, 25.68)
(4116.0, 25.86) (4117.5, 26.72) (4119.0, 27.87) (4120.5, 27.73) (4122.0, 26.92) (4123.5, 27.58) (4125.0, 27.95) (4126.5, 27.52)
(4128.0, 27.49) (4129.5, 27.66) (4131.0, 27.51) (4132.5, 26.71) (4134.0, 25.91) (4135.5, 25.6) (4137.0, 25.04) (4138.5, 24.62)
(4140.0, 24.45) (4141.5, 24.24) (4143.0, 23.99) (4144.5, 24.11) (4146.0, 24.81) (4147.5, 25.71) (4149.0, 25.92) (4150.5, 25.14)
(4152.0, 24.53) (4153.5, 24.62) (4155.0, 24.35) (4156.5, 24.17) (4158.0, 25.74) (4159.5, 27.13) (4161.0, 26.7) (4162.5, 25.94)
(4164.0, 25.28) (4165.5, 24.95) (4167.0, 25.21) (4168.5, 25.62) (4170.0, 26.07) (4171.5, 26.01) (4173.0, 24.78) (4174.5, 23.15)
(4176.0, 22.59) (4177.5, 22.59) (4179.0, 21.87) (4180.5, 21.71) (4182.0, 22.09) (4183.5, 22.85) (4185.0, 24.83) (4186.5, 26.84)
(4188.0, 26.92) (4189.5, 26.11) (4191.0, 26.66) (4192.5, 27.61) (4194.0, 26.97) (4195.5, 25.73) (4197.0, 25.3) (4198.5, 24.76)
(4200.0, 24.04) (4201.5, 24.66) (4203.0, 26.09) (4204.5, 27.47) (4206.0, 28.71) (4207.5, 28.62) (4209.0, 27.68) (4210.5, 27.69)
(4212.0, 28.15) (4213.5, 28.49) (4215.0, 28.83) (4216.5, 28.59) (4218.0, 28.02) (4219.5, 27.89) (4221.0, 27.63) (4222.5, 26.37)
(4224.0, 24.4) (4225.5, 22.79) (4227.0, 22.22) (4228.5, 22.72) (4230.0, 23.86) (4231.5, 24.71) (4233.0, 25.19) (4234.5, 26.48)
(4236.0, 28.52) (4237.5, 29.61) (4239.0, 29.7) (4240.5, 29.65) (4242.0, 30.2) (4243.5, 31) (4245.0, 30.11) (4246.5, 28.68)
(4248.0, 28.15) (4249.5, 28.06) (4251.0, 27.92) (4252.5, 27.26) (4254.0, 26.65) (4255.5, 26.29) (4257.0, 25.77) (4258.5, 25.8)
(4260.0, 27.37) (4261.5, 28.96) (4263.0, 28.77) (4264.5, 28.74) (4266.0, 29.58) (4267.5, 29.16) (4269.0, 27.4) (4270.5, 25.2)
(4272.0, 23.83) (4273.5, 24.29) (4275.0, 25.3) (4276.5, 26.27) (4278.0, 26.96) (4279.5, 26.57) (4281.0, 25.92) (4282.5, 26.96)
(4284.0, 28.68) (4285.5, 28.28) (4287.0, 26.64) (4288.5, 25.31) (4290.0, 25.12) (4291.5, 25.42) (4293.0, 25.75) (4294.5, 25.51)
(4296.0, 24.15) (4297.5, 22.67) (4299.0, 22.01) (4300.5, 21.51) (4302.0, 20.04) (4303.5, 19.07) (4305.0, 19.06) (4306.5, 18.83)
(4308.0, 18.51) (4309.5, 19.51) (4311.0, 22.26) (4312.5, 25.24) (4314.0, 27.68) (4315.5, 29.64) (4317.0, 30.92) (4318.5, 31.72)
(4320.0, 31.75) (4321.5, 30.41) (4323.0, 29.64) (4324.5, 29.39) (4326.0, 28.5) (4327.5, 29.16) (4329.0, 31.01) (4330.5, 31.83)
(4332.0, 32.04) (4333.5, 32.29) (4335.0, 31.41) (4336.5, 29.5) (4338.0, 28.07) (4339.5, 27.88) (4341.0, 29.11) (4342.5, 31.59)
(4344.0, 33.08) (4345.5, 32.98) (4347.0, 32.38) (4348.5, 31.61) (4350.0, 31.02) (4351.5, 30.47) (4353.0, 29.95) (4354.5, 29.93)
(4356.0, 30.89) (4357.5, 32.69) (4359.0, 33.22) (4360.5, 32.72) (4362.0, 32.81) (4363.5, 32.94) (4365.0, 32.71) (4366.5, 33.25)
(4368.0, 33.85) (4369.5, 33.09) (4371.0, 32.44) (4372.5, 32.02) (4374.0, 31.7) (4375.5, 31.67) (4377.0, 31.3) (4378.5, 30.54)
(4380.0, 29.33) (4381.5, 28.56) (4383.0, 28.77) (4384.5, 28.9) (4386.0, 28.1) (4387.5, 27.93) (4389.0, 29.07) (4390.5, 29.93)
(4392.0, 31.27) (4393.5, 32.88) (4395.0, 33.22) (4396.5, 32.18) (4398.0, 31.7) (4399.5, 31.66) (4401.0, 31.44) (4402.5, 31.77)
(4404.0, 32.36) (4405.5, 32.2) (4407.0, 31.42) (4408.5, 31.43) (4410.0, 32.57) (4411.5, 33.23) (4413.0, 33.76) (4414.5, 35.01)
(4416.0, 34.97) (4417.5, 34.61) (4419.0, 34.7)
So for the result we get 0.06 mag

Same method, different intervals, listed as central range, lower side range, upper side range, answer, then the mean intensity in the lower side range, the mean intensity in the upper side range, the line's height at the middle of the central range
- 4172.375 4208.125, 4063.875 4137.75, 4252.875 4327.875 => 0.04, 26.2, 26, 26.1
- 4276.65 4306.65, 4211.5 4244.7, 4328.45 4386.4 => 0.19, 27.1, 31.2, 29.1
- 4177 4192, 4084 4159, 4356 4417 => 0.13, 26.1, 31.8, 27.4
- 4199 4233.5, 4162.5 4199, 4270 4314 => -0.07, 24.9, 24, 24.6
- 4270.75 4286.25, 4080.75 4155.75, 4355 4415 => 0.12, 26.2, 31.6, 29.5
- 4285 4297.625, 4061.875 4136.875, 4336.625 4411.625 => 0.17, 26.2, 31.3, 29.7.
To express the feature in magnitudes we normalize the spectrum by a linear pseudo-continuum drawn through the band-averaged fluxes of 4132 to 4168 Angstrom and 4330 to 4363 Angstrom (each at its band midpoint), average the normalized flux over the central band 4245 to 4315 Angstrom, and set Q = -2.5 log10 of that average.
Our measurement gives 0.15 mag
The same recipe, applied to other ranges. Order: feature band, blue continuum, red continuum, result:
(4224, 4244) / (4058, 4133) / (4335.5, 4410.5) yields 0.085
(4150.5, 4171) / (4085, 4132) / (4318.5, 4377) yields 0.093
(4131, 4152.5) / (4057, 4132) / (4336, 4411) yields 0.076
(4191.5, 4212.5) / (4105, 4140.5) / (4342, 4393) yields 0.056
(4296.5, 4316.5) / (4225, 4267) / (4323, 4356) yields 0.311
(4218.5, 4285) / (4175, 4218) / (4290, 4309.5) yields -0.140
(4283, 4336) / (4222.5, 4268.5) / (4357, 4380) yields 0.140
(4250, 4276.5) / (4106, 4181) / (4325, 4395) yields 0.064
